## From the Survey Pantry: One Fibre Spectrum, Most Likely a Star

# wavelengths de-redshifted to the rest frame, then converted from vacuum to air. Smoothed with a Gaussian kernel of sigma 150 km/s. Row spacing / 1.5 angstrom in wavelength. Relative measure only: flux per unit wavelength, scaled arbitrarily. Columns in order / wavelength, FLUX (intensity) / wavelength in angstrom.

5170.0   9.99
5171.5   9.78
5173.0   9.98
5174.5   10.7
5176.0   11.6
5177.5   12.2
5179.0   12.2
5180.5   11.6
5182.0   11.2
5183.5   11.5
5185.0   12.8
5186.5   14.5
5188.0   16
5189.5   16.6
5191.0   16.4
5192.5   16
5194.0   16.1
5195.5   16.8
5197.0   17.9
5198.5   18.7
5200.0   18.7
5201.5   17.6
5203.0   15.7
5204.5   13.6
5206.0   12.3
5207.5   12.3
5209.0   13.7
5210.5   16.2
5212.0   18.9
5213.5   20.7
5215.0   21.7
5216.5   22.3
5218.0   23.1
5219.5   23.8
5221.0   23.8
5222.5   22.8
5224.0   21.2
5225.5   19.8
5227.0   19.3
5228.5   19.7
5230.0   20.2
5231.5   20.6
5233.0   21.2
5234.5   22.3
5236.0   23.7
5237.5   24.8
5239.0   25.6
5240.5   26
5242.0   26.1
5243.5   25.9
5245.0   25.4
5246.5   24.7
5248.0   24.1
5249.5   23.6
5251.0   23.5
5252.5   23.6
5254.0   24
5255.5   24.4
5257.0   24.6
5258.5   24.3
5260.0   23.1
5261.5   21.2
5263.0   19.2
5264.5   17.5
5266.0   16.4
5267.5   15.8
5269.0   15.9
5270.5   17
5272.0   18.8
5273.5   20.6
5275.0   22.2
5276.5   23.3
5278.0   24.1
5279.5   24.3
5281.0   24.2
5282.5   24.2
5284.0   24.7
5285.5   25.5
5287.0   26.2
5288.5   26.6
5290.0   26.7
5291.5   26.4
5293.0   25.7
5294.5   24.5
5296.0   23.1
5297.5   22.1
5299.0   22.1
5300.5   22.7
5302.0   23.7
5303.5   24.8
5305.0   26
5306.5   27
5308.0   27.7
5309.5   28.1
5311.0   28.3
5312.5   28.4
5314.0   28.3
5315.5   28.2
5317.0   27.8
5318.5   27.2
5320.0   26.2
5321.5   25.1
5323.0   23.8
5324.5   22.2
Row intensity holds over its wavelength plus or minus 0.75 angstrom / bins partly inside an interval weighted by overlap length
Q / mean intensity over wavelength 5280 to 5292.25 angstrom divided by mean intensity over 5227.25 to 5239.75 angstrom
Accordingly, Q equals 1.2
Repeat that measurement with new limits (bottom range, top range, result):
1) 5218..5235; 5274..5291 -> 1.15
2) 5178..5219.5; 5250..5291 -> 1.38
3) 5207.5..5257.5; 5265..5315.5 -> 1.07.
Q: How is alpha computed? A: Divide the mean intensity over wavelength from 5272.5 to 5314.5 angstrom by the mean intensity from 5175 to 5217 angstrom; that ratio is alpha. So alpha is 1.6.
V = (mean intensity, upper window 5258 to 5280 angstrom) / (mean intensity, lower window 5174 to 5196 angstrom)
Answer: 1.5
